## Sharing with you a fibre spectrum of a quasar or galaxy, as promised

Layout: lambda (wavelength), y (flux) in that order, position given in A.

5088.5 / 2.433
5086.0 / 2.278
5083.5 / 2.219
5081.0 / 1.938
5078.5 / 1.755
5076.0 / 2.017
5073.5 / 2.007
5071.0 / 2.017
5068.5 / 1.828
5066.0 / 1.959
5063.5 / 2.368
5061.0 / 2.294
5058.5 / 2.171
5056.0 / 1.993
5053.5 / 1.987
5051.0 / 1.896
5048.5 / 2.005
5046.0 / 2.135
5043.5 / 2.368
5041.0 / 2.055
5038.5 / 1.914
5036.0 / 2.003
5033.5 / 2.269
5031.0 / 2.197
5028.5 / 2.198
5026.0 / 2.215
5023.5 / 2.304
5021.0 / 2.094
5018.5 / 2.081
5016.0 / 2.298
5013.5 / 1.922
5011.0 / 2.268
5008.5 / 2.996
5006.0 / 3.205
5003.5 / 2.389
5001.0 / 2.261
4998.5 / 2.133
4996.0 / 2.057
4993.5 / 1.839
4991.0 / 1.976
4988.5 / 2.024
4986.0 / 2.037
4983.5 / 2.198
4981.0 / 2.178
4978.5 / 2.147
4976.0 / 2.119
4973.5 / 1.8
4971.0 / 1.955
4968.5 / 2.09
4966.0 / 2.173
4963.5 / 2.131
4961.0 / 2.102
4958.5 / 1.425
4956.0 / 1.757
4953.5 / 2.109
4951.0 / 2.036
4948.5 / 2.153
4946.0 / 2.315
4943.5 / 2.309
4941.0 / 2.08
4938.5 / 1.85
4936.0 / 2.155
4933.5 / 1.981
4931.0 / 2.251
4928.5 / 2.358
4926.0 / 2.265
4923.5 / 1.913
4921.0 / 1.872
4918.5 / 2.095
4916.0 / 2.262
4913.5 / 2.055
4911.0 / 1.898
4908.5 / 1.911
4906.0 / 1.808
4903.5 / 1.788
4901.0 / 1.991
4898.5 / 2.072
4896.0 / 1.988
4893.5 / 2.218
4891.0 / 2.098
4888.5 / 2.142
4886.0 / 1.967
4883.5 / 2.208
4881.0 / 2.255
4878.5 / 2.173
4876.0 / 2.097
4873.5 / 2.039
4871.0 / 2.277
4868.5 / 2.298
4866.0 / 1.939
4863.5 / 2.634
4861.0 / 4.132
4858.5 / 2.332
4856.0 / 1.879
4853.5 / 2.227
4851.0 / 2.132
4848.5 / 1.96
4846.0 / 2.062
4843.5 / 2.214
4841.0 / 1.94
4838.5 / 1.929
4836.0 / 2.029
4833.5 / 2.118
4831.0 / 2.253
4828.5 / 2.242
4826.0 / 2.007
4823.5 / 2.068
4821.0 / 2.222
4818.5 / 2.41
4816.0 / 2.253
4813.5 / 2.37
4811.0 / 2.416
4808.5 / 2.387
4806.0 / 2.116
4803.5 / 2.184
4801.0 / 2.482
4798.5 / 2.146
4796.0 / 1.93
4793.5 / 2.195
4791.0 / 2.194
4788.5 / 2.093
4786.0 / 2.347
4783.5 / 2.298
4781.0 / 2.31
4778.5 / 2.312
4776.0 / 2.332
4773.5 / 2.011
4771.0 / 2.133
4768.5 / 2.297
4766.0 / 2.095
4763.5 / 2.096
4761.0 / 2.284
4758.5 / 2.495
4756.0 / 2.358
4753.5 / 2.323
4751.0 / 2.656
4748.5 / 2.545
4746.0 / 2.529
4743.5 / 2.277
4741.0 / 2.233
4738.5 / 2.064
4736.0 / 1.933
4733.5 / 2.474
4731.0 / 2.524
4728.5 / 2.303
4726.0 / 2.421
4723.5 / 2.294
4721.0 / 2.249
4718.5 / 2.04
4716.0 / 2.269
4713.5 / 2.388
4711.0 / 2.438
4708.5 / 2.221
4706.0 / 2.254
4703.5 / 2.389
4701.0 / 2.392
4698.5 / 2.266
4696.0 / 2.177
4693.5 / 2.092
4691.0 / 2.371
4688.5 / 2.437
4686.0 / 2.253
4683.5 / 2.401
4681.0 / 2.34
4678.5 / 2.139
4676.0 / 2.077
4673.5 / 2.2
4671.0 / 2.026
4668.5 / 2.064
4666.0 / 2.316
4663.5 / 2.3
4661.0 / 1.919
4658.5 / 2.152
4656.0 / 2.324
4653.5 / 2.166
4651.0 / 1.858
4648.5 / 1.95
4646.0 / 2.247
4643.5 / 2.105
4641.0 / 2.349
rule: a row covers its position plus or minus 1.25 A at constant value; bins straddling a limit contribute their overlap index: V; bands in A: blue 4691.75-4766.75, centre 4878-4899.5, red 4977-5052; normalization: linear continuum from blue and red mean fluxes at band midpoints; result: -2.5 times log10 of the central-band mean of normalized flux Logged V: 0.06 mag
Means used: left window 2.3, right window 2.19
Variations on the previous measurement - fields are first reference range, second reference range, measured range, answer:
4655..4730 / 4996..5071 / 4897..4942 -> 0.09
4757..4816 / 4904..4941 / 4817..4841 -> 0.02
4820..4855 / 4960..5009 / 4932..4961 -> 0.07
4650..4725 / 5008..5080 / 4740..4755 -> -0.10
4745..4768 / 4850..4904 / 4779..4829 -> 0.04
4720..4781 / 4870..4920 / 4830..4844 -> 0.05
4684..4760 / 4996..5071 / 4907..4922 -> 0.12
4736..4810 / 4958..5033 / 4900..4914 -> 0.16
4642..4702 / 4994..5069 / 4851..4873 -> -0.11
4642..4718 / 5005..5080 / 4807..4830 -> -0.03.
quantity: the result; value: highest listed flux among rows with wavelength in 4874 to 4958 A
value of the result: 2.358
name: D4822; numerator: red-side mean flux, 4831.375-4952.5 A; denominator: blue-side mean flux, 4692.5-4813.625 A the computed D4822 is 0.94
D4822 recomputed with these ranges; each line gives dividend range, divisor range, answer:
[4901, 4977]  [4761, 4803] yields 0.92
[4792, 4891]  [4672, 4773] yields 0.97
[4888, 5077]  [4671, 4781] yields 0.92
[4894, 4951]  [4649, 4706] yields 0.93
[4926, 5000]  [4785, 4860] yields 0.95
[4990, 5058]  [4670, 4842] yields 0.97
